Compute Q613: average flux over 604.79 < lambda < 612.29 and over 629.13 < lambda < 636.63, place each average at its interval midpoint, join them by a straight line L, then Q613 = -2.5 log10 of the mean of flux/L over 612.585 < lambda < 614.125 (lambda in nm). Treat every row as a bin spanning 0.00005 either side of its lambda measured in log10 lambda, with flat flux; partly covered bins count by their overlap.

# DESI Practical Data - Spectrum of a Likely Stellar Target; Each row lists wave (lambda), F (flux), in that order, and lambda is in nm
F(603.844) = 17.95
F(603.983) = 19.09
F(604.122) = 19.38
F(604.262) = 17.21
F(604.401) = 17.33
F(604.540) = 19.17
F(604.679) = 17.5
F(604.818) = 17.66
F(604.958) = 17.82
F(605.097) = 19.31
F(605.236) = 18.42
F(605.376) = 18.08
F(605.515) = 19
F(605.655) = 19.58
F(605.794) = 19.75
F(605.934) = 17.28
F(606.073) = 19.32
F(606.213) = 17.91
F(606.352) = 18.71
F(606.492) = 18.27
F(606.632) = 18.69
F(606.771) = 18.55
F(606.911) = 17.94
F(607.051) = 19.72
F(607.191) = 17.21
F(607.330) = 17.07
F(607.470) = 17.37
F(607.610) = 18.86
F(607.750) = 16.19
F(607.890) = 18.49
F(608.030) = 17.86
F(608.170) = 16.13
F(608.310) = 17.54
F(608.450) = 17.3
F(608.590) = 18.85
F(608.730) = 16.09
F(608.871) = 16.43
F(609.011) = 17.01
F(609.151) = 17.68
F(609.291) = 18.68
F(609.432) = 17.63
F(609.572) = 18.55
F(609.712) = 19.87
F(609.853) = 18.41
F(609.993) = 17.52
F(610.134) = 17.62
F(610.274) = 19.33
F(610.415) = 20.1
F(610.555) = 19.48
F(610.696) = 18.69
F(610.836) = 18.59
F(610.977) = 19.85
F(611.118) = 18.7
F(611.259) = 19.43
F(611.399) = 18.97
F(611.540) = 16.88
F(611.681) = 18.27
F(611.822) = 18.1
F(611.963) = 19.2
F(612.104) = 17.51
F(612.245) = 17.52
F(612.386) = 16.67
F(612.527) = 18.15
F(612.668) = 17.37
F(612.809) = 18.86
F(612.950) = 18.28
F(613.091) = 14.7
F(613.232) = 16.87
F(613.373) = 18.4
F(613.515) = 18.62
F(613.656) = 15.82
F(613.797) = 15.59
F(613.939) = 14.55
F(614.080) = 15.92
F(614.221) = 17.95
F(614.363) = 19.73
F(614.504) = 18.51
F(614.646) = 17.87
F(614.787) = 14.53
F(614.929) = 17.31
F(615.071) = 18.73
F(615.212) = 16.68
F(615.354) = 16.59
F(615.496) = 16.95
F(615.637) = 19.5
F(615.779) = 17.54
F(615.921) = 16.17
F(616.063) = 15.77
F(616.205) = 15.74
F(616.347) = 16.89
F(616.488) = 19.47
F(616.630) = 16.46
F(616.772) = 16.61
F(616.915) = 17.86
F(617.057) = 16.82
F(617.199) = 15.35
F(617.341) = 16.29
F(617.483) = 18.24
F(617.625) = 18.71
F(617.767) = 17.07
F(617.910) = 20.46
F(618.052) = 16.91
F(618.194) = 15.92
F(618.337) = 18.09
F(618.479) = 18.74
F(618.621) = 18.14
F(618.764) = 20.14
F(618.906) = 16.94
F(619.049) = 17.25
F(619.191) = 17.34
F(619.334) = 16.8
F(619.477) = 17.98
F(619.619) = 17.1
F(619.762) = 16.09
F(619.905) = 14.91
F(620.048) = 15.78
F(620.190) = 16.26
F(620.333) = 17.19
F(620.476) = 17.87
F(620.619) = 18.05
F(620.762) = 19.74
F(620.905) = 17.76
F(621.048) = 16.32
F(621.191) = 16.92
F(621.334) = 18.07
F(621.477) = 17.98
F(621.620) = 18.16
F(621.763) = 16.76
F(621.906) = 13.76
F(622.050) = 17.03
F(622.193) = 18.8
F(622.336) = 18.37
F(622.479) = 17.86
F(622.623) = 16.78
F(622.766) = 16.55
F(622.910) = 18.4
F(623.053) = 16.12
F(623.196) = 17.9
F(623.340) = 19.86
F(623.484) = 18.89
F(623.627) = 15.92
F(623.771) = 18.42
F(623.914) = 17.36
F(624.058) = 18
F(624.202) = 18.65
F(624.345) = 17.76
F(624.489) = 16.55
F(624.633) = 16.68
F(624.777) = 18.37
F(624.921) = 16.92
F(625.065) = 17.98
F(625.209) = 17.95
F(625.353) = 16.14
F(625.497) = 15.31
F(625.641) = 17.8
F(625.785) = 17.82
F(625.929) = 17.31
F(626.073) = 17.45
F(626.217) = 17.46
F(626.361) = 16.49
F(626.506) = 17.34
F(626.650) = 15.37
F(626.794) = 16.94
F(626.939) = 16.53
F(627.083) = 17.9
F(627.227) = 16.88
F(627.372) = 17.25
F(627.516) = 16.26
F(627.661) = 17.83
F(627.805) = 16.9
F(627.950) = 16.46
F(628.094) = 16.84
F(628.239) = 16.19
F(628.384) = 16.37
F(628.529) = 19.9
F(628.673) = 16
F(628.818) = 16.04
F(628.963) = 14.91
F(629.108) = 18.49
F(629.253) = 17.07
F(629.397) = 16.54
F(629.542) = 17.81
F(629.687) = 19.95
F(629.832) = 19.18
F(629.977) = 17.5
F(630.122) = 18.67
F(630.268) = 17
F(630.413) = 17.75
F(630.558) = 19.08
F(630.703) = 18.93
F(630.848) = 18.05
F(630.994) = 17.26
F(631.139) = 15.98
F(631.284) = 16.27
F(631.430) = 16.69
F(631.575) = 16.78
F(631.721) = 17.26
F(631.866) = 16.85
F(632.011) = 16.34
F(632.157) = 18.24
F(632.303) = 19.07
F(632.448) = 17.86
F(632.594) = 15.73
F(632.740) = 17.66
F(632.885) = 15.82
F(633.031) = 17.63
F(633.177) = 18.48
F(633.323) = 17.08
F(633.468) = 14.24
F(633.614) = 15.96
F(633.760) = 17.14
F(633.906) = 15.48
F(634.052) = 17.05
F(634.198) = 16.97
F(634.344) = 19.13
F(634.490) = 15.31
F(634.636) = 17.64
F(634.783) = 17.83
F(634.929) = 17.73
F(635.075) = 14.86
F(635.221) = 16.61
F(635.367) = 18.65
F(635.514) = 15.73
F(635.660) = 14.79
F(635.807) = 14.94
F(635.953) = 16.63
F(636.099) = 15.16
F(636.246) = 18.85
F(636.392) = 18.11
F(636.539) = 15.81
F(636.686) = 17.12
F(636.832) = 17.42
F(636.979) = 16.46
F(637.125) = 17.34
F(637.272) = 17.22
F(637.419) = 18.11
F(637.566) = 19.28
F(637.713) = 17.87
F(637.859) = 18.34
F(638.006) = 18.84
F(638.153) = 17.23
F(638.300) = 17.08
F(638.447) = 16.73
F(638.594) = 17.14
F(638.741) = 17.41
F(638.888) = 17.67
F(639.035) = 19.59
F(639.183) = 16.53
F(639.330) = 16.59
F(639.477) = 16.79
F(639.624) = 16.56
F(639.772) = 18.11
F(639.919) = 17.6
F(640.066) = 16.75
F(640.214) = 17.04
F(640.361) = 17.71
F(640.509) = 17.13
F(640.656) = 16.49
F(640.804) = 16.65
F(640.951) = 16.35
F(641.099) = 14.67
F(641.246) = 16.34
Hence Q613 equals 0.073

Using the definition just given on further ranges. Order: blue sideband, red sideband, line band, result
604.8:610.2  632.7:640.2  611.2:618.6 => 0.025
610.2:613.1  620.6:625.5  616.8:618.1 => 0.027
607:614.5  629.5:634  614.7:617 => 0.042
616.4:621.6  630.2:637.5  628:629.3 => 0.019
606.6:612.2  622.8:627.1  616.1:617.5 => 0.055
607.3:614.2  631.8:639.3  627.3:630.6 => -0.005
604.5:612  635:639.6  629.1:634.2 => 0.002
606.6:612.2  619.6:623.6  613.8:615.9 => 0.034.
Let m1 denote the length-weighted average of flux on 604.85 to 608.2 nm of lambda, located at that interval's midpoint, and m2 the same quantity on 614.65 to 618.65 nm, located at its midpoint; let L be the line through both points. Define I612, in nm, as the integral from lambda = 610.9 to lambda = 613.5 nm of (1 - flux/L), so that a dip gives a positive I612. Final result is -0.04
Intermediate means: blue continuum 18.2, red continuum 17.3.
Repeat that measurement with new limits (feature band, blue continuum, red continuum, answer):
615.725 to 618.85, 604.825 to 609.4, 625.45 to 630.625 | 0.039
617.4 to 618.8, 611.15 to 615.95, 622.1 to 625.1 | -0.047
